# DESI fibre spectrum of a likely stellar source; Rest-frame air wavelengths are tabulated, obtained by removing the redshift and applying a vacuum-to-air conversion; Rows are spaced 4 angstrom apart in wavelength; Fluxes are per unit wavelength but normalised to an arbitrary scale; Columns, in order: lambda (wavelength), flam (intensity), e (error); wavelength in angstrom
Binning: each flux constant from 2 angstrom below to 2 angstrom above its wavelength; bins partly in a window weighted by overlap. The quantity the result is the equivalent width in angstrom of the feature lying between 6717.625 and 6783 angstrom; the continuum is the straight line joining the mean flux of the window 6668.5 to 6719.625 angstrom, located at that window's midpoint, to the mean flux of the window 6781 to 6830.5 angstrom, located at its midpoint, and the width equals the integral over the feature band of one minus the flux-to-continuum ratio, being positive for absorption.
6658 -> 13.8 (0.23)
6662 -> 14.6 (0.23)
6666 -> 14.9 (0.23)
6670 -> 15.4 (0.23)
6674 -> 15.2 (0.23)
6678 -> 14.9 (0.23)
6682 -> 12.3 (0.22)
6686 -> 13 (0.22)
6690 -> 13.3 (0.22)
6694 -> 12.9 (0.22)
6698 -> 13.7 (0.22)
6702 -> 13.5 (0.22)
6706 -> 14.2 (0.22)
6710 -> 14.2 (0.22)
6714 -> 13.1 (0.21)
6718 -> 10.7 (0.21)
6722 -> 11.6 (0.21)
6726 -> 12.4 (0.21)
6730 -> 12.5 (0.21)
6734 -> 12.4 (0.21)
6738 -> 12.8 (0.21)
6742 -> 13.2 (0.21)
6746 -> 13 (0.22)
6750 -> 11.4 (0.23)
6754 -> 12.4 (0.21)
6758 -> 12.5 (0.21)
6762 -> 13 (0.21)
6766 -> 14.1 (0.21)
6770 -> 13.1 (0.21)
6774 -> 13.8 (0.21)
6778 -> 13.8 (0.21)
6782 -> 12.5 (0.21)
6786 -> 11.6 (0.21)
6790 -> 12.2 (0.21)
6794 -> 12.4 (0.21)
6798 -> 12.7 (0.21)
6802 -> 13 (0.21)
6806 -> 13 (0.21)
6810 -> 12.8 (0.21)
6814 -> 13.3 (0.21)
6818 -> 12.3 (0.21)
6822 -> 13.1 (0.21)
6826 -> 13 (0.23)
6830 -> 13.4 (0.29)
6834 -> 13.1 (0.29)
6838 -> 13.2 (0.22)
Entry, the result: 2.1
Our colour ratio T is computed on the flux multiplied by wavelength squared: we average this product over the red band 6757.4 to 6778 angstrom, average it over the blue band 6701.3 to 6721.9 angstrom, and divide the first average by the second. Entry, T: 1.1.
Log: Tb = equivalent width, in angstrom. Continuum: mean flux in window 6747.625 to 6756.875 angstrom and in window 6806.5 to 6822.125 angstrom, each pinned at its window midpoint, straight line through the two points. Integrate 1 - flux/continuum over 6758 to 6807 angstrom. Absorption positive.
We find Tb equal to -1.98 angstrom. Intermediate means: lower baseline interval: 12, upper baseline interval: 12.9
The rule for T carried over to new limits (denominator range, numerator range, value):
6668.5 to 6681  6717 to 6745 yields 0.84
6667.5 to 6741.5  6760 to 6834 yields 1.01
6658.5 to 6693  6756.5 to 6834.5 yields 0.95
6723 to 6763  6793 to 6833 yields 1.05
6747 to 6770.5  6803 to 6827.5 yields 1.03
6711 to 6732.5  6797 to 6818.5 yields 1.09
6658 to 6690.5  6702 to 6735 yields 0.90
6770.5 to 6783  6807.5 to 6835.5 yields 0.98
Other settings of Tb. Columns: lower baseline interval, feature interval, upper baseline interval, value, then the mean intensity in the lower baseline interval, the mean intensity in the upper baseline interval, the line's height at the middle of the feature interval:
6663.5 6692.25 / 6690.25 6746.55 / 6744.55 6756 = 0.80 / 14.1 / 12.2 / 13.1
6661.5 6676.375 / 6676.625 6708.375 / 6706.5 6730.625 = 0.88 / 15.1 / 12.5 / 13.9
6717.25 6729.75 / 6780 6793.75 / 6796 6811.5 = 0.56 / 11.8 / 12.9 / 12.6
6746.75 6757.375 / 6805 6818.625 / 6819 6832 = 0.02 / 12.1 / 13.1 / 12.9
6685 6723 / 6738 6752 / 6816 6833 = 0.49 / 13.1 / 13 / 13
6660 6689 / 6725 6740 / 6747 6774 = 0.88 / 14.3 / 12.8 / 13.3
